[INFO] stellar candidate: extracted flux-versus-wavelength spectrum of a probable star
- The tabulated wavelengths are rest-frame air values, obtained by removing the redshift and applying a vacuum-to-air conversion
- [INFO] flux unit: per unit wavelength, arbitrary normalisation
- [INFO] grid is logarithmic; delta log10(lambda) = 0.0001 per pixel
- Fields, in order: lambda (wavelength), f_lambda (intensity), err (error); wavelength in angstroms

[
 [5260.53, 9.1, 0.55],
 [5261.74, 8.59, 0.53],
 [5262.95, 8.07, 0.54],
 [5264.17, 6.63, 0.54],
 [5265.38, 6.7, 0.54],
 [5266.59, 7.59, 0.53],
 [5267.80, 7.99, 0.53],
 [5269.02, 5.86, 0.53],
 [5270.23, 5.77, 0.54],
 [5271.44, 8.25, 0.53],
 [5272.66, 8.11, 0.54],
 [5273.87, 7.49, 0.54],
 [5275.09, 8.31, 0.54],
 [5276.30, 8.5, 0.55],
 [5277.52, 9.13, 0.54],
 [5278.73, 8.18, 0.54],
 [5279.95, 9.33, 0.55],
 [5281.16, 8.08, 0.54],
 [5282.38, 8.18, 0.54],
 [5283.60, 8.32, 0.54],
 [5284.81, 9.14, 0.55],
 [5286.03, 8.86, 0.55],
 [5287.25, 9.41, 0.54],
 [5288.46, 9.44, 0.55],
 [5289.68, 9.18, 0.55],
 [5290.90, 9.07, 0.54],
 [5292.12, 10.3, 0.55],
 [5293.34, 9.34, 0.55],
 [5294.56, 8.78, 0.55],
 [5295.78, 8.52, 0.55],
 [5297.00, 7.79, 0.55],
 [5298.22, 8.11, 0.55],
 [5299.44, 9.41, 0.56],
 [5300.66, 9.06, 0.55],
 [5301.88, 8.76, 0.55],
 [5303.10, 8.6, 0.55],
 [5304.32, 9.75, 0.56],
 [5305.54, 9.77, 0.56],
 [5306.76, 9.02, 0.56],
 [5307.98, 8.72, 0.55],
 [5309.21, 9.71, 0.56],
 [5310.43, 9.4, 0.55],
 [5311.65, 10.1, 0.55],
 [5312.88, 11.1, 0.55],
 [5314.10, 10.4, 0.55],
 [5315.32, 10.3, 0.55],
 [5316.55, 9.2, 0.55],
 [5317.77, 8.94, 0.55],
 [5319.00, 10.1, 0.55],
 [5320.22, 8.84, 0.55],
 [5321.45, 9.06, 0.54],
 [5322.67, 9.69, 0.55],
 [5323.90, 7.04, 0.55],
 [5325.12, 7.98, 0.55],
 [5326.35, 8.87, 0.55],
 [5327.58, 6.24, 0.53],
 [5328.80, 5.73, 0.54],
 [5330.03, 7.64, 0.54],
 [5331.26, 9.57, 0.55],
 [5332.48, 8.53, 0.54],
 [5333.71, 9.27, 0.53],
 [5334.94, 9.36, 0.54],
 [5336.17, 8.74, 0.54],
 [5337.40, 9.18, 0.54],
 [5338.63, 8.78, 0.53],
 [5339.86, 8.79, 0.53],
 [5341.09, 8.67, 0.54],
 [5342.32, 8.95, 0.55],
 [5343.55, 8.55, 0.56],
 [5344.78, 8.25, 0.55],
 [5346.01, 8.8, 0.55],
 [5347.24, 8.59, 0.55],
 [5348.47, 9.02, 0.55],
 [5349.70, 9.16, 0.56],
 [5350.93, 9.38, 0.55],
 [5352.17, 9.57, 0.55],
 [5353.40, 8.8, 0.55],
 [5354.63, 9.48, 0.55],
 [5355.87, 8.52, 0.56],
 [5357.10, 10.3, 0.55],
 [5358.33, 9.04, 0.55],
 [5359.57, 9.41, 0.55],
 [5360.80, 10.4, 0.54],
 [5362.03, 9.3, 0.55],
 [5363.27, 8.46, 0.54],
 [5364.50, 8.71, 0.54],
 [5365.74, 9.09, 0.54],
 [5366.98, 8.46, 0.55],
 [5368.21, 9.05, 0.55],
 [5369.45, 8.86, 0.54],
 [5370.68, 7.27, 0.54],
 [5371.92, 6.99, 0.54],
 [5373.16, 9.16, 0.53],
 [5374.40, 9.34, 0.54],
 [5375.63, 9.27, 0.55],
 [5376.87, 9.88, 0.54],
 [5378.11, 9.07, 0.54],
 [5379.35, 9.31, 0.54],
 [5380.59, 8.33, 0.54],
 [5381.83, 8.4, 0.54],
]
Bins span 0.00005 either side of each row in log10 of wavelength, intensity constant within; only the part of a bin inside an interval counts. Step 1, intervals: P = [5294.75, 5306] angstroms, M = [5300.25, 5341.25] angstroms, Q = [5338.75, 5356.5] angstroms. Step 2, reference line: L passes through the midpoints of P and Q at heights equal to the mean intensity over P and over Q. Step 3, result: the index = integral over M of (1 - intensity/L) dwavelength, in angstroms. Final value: -0.47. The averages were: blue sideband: 8.85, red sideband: 8.89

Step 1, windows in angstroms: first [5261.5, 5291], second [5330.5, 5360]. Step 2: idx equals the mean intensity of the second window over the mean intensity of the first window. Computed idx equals 1.1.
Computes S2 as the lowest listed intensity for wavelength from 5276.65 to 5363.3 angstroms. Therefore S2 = 5.73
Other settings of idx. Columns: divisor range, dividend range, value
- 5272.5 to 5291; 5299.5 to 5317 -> 1.10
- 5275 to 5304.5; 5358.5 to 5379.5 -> 1.01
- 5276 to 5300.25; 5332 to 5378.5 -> 1.01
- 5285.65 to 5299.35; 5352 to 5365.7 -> 1.03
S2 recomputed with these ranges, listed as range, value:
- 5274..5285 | 8.08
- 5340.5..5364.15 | 8.25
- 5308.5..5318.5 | 8.94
